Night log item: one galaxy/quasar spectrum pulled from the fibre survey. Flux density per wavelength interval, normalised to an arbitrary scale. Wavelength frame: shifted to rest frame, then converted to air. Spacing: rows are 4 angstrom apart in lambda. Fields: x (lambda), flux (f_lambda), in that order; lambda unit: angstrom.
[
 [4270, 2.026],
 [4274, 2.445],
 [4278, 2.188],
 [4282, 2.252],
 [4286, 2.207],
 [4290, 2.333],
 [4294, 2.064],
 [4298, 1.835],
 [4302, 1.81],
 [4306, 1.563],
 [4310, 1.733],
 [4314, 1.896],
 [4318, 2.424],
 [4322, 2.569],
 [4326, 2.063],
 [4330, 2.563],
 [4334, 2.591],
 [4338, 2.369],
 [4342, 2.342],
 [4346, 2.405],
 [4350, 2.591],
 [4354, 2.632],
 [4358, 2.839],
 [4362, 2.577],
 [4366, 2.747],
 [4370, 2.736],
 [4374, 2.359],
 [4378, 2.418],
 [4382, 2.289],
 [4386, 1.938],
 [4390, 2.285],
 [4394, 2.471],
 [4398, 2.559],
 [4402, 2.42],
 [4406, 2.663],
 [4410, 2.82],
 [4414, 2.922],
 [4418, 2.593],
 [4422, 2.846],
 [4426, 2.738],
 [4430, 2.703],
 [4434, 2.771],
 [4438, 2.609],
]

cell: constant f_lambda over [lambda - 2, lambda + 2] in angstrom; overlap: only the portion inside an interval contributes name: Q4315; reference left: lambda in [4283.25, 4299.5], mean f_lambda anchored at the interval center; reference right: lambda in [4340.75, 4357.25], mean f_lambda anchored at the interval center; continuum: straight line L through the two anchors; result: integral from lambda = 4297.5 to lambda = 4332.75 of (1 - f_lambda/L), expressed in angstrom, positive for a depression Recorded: 3.47 angstrom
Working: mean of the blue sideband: 2.12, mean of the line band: 2.07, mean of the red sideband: 2.53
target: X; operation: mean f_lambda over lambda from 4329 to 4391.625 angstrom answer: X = 2.48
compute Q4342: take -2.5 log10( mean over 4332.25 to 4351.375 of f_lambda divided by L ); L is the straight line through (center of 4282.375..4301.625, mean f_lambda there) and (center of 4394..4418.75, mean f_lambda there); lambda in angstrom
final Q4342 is -0.05 mag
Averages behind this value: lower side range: 2.1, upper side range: 2.65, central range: 2.45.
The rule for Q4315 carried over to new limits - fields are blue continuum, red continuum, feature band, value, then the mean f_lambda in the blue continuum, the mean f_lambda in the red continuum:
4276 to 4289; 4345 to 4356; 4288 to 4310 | 3.8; 2.22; 2.56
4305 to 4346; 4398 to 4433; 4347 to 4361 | -1.6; 2.24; 2.71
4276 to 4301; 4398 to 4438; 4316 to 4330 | -0.6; 2.13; 2.71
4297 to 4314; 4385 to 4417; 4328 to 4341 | -3.3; 1.75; 2.53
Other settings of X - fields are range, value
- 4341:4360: 2.57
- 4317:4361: 2.49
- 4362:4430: 2.56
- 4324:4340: 2.4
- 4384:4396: 2.23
